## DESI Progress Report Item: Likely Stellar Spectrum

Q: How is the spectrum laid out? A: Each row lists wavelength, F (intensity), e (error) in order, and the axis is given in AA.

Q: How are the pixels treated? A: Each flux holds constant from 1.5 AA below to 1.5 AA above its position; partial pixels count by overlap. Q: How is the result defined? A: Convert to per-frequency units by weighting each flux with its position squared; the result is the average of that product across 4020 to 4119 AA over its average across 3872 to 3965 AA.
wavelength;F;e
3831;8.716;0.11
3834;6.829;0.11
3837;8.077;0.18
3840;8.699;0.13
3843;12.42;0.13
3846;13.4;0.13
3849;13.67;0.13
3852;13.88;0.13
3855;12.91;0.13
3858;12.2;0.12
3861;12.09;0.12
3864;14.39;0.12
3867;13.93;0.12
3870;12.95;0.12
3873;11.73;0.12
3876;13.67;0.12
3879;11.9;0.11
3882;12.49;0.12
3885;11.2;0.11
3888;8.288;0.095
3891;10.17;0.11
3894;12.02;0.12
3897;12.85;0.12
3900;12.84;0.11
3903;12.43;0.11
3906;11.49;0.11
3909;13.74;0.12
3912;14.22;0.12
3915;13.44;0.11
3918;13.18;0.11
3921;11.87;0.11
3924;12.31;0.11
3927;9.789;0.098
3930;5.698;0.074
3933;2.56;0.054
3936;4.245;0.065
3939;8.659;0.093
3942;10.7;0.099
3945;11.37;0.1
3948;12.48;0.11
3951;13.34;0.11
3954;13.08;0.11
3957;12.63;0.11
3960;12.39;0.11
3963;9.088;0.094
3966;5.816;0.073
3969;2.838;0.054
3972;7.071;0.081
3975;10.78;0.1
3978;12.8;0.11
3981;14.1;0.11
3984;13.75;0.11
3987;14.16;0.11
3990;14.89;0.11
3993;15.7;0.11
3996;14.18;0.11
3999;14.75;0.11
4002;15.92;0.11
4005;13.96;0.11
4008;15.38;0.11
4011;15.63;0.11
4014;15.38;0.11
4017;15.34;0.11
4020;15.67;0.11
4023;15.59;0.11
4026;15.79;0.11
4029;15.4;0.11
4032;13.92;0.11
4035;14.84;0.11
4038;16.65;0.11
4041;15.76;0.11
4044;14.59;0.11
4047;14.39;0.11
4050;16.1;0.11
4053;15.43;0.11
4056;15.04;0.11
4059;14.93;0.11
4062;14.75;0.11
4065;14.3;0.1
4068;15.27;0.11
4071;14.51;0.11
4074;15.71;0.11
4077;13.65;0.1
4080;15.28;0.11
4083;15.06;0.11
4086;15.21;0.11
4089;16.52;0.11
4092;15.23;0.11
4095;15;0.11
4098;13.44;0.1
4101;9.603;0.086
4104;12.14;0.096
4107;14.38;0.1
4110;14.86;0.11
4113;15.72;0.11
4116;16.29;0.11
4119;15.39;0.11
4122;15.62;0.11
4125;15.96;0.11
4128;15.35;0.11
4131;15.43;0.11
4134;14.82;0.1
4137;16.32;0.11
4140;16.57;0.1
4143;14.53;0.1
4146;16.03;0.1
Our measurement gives 1.4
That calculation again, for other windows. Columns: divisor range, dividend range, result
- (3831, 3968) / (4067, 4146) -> 1.48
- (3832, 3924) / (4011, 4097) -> 1.37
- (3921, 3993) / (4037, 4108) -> 1.50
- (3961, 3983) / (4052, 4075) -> 1.72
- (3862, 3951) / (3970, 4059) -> 1.36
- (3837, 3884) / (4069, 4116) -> 1.30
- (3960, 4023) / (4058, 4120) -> 1.19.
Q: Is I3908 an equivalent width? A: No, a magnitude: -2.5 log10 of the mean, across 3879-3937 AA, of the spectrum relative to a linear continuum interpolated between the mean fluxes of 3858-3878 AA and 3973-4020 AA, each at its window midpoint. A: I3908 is 0.23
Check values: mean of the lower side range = 13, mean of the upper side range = 14.4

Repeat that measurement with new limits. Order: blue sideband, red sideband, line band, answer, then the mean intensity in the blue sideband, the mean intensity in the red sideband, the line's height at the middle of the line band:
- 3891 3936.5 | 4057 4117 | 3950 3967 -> 0.069 mag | 11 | 14.6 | 11.9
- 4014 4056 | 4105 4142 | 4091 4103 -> 0.172 mag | 15.3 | 15.5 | 15.4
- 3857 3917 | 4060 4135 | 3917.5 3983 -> 0.314 mag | 12.4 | 14.8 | 13.1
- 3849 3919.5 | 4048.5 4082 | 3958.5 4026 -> 0.083 mag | 12.5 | 15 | 14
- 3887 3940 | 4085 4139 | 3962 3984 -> 0.274 mag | 10.6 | 14.9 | 11.9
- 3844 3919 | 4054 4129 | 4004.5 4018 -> -0.095 mag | 12.6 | 14.8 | 13.9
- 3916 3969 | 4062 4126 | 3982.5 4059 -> -0.224 mag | 9.78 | 14.7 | 12.3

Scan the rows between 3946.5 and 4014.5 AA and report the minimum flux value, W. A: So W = 2.838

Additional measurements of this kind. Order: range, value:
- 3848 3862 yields 12.09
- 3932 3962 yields 2.56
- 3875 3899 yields 8.288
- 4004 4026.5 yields 13.96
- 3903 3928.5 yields 9.789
